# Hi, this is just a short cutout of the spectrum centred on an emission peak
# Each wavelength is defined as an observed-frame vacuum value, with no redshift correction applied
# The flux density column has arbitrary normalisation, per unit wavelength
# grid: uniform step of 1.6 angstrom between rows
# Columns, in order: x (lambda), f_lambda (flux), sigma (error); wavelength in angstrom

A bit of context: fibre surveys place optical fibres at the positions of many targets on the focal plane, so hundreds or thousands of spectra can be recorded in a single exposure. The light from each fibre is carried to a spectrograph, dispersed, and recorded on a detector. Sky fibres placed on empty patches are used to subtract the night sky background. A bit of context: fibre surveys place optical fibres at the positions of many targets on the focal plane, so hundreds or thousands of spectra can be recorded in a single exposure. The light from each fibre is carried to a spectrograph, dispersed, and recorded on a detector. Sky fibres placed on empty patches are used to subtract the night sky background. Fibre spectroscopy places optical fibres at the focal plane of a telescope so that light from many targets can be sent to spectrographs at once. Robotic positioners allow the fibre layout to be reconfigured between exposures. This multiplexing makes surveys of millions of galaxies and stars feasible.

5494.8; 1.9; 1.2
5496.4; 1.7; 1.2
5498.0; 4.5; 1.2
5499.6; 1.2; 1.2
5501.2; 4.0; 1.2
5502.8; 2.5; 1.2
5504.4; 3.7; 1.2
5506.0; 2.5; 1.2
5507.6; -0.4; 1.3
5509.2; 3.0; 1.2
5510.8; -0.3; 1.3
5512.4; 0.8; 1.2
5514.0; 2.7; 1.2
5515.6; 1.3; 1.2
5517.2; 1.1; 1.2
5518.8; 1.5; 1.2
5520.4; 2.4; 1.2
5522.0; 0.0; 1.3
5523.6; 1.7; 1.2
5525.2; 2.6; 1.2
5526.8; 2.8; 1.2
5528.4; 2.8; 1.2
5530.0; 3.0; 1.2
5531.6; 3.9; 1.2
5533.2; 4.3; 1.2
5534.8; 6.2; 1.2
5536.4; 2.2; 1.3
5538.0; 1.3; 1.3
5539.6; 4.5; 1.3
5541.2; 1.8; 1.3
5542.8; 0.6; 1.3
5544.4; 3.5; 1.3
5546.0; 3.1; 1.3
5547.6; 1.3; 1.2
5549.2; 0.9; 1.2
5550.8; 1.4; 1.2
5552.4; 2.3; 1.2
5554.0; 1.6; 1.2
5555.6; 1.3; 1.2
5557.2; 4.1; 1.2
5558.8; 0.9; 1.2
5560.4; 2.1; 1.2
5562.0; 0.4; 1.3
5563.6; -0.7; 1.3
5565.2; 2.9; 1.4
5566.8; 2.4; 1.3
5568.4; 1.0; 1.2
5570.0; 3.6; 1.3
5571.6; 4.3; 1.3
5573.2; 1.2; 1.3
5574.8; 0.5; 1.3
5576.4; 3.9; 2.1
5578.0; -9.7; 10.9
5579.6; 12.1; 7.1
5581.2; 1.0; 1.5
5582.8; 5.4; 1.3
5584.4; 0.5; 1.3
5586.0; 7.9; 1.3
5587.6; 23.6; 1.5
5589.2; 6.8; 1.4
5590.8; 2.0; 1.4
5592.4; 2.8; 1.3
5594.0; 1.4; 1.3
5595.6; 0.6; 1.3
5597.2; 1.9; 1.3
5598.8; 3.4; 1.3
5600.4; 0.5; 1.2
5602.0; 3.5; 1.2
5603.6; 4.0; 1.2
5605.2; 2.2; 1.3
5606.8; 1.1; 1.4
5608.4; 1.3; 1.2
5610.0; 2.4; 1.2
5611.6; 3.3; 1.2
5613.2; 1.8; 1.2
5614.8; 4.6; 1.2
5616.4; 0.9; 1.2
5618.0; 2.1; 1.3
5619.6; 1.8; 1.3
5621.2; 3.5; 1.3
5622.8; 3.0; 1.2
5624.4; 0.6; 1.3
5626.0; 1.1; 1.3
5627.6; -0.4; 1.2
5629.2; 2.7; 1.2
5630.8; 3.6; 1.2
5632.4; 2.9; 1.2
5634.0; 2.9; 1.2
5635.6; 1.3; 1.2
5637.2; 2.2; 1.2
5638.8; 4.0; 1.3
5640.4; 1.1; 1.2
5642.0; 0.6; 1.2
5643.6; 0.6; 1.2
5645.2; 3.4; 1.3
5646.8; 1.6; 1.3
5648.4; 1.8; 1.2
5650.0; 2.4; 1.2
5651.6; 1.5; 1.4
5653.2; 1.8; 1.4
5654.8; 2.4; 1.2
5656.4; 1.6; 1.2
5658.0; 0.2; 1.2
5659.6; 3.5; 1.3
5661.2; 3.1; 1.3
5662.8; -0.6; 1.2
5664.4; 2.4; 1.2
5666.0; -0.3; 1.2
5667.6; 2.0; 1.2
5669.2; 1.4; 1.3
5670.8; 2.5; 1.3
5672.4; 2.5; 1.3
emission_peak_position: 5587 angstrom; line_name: [O III] 5007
